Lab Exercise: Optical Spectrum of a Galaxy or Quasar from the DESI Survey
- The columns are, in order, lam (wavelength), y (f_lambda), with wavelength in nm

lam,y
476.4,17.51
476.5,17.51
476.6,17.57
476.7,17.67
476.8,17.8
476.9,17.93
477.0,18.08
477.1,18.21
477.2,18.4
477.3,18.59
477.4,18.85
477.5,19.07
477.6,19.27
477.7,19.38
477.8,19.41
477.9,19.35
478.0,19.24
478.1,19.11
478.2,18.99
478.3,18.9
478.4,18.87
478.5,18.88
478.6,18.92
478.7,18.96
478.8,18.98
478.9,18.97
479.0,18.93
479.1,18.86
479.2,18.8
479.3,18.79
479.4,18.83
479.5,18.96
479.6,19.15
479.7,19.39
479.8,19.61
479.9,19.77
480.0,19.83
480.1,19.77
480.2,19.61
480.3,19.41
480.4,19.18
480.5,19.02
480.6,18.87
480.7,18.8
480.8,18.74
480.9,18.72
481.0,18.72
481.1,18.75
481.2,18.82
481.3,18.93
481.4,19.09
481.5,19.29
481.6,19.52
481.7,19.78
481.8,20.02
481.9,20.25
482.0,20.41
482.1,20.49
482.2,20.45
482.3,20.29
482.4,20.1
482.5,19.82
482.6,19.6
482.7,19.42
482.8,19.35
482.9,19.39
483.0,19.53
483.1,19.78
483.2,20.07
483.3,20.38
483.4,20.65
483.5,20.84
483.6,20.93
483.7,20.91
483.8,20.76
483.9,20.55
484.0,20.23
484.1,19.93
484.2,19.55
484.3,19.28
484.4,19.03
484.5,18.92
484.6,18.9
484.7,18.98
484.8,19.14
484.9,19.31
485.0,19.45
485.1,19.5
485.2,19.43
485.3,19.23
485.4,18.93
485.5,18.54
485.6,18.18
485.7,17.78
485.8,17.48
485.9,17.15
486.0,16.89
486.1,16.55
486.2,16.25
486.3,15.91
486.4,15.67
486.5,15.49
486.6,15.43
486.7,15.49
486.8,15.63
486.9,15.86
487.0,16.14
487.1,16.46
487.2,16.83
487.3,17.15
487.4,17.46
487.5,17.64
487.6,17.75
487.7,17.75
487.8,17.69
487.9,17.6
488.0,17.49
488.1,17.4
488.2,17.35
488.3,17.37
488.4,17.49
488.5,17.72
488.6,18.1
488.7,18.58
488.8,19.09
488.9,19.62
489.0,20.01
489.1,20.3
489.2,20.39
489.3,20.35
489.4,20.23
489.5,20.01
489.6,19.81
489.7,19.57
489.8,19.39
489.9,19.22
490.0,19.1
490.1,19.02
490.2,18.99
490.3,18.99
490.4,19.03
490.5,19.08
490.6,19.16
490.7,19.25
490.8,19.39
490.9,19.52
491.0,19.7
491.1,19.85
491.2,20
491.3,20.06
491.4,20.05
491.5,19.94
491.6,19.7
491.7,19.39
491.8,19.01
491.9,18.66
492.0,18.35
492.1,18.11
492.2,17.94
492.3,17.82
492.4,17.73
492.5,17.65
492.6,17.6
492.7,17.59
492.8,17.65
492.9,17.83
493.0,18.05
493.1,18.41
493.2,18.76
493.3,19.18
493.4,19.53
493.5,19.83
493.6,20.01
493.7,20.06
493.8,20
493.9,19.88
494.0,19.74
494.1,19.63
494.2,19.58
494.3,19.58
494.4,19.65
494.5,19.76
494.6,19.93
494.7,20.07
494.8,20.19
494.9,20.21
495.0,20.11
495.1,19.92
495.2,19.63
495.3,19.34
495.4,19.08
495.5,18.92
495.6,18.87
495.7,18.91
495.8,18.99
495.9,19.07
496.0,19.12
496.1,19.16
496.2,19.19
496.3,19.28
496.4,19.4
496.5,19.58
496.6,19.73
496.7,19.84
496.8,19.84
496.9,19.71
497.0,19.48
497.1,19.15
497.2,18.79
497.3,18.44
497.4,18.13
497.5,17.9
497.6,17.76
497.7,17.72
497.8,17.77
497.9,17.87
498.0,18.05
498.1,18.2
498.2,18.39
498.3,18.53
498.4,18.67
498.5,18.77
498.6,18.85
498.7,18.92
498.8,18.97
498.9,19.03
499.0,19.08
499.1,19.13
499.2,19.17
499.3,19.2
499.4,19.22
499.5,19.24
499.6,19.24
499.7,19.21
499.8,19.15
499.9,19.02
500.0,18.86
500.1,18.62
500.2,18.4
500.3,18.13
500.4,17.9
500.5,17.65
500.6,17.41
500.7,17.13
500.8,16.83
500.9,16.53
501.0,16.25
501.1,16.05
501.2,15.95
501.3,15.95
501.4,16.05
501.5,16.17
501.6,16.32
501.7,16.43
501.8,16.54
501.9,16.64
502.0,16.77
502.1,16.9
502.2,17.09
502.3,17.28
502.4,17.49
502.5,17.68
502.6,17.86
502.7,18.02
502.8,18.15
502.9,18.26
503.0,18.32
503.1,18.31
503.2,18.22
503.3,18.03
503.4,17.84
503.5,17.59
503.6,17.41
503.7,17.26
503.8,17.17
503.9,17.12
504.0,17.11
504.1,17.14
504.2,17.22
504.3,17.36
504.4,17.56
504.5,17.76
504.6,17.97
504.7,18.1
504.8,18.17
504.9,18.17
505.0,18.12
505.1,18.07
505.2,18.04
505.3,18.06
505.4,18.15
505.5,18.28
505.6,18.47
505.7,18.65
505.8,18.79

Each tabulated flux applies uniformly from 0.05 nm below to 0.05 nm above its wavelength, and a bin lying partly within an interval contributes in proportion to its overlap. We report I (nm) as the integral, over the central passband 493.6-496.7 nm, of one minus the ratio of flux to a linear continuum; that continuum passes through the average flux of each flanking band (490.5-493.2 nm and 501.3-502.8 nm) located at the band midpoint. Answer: -0.23 nm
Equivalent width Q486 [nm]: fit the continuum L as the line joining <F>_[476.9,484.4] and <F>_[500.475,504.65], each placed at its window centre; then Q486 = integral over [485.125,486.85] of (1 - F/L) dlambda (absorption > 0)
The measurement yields 0.16 nm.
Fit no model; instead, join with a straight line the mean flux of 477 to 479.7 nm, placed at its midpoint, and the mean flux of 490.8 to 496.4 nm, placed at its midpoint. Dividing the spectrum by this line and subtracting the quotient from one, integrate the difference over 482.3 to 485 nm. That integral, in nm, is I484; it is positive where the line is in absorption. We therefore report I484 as -0.11 nm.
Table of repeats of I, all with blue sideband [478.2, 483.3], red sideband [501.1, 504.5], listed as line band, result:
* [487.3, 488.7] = 0.08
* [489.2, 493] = -0.14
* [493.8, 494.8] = -0.10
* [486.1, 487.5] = 0.19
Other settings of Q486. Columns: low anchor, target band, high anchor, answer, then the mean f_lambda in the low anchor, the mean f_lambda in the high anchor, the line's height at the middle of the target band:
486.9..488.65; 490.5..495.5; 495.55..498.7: -0.29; 17.3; 18.8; 18.2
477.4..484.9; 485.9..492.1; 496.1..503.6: 0.19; 19.5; 18.1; 18.9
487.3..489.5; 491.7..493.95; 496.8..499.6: -0.01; 18.5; 18.7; 18.6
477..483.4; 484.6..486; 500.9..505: 0.02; 19.3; 17.3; 18.8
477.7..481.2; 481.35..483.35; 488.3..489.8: -0.07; 19.1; 19.3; 19.2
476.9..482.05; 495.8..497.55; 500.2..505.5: -0.13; 19.1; 17.4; 17.8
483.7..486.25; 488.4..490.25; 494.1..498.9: -0.04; 18.8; 19.1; 18.9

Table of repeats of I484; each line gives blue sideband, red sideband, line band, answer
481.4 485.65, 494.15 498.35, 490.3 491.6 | -0.01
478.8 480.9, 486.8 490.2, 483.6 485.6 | -0.09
